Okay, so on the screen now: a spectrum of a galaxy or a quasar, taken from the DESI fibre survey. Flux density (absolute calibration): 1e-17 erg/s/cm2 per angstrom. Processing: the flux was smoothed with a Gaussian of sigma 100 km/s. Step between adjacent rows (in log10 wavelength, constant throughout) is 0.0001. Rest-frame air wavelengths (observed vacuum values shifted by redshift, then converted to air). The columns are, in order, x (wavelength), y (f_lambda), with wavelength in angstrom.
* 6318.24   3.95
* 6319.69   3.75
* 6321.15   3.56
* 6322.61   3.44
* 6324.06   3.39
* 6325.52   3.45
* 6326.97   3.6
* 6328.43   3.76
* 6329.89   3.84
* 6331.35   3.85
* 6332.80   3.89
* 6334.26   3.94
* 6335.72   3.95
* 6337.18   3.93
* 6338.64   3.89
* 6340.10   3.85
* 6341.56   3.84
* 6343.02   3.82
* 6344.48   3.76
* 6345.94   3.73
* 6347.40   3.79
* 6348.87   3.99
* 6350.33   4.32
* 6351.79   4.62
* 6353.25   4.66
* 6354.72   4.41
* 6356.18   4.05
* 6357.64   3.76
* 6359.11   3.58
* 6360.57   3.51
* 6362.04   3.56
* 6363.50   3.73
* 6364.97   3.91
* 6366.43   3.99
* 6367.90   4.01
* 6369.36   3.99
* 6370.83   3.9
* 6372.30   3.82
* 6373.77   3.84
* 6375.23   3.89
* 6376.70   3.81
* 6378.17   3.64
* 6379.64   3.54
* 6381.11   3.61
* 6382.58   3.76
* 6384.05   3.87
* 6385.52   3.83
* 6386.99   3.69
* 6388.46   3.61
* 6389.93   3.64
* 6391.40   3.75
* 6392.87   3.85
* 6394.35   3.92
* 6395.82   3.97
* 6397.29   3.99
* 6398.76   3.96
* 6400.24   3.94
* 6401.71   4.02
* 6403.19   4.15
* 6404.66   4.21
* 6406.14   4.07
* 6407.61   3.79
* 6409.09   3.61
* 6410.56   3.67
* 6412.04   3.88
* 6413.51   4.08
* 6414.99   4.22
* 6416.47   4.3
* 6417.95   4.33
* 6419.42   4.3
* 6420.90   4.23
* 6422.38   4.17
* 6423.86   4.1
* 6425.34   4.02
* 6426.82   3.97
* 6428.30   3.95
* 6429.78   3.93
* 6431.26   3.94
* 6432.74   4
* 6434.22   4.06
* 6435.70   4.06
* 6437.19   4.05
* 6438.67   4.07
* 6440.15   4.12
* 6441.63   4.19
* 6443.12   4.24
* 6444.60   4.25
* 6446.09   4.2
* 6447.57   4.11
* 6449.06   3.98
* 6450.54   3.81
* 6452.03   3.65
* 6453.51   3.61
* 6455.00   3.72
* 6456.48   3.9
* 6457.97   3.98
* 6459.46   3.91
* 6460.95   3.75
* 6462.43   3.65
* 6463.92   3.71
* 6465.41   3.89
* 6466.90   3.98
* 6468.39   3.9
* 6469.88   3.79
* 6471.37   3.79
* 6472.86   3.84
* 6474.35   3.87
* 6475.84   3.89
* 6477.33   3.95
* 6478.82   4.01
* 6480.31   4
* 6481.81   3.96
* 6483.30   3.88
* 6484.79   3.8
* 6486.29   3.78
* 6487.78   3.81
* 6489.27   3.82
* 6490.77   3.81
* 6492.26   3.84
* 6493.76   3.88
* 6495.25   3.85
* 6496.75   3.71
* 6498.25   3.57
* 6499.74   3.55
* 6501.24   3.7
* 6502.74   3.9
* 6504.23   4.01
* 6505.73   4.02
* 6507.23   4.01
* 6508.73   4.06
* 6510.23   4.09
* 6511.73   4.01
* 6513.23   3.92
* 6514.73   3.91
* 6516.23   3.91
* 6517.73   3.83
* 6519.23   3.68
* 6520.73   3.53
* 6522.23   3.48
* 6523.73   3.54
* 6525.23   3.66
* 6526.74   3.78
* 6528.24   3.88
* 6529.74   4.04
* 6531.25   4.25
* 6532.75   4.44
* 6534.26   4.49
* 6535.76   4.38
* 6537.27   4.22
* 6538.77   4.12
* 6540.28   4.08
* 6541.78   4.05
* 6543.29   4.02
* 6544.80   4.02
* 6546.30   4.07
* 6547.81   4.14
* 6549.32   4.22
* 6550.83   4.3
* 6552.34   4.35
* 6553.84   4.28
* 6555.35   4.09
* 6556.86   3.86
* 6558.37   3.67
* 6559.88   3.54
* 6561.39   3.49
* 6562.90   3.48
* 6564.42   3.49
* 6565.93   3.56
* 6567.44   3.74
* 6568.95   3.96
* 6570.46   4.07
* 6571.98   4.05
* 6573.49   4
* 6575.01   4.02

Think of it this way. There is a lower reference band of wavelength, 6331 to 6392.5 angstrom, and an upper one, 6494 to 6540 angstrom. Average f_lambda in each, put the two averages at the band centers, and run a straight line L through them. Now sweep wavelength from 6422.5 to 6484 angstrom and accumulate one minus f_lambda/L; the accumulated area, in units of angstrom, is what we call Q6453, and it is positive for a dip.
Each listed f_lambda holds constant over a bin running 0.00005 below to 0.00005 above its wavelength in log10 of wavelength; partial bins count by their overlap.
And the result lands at -0.74 angstrom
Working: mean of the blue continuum 3.87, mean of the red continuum 3.92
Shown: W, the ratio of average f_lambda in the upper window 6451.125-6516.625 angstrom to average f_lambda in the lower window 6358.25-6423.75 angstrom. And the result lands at 0.99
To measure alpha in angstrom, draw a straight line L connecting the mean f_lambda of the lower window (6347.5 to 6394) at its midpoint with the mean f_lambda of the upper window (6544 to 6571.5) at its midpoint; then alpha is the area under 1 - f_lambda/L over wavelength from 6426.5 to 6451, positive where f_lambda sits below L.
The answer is -1.09 angstrom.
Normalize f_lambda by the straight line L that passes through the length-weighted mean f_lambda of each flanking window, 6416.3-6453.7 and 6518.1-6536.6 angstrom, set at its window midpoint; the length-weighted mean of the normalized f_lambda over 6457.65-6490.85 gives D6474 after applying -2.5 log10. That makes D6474 0.041 mag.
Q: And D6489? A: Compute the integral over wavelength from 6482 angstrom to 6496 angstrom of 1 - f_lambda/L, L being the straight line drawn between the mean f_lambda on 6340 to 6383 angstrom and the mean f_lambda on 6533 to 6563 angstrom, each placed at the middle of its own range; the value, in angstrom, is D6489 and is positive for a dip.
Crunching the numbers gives 0.6 angstrom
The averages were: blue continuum 3.89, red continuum 4.06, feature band 3.84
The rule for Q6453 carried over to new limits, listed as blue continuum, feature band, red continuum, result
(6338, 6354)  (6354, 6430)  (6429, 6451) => 2.57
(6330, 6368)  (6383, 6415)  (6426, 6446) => 0.98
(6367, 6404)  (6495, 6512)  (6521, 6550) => 0.53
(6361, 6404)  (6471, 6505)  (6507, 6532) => 0.12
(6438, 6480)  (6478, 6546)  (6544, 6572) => -0.06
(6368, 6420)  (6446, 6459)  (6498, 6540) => 0.15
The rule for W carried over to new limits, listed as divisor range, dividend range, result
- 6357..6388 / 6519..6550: 1.06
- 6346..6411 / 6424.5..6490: 1.01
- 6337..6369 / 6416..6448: 1.04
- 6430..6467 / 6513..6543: 1.00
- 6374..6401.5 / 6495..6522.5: 1.01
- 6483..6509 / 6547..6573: 1.02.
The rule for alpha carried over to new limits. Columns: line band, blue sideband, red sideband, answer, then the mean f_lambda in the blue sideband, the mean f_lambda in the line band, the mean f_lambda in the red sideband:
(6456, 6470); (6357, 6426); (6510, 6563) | 0.3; 3.89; 3.85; 3.97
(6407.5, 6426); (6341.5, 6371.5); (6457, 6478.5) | -0.8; 3.95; 4.06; 3.85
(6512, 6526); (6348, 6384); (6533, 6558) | 1.4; 3.91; 3.73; 4.17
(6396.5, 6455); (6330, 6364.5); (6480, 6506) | -2.4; 3.93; 4.03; 3.82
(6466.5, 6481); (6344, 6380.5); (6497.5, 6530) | -0.2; 3.91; 3.9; 3.82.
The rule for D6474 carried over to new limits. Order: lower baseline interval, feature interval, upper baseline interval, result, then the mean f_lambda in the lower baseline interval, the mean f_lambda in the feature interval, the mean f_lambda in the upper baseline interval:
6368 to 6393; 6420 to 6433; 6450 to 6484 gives -0.06 mag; 3.77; 4.04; 3.85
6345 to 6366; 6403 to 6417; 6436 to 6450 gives 0.02 mag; 3.97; 3.99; 4.13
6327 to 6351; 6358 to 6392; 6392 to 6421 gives 0.05 mag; 3.87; 3.76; 4.02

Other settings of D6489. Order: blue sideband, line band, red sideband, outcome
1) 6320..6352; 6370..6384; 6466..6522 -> 0.2 angstrom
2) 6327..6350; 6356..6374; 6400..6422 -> 0.5 angstrom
